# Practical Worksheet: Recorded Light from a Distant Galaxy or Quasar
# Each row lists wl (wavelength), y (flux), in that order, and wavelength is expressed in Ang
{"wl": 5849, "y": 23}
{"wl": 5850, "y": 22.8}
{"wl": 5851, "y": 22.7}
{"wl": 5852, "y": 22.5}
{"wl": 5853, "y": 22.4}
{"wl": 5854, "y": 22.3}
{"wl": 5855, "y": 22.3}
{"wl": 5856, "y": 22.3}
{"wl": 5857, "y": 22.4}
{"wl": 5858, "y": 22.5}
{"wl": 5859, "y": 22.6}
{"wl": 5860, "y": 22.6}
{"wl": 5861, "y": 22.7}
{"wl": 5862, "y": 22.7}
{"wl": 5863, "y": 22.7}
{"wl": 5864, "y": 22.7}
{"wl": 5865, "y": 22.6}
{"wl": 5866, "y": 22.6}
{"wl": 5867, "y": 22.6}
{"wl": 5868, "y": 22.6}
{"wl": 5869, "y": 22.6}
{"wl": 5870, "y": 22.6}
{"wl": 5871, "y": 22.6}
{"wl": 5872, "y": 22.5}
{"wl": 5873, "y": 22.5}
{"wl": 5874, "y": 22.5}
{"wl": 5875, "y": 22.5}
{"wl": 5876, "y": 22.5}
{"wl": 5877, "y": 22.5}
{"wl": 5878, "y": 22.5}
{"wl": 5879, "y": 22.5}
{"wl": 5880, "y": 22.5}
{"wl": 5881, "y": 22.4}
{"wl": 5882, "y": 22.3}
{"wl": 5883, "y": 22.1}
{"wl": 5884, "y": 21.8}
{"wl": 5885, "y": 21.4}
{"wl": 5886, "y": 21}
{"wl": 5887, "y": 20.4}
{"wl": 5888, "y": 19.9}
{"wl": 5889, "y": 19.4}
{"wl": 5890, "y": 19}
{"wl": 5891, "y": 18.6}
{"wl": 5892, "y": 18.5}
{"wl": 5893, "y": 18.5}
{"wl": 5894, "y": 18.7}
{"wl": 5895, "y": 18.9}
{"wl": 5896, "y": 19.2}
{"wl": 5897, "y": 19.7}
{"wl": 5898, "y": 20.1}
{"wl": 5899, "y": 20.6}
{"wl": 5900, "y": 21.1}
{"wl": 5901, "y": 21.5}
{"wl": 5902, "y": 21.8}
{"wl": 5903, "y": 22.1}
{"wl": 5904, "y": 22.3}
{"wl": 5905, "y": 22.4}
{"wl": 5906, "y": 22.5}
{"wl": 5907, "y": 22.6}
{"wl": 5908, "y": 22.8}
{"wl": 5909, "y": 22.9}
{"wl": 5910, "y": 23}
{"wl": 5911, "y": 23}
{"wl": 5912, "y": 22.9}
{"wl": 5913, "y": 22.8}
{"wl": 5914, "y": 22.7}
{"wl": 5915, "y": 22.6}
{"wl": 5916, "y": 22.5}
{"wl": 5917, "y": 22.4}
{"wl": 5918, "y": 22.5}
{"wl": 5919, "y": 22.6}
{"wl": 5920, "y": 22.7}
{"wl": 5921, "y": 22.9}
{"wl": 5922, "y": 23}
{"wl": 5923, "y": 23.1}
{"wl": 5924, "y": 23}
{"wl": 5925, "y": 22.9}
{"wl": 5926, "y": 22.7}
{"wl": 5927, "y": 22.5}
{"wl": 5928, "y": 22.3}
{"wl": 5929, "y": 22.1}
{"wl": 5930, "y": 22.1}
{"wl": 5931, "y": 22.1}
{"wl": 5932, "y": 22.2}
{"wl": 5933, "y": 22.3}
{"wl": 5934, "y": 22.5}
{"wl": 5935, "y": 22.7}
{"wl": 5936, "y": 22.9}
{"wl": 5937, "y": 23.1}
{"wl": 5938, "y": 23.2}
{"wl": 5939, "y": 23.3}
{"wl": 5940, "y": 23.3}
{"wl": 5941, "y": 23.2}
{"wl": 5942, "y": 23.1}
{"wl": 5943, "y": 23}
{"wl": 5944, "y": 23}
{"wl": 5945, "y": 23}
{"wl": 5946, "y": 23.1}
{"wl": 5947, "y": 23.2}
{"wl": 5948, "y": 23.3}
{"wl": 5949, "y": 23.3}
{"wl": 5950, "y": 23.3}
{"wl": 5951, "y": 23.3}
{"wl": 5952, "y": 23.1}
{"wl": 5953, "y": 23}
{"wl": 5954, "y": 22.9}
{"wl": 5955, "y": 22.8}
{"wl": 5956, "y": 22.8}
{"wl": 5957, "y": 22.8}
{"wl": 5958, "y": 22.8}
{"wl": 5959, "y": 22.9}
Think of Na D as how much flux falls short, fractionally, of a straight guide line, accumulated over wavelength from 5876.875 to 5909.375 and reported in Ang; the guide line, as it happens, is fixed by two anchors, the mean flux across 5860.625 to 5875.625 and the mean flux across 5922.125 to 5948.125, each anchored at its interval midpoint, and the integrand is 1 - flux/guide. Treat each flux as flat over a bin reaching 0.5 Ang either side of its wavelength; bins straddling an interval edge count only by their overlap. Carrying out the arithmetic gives 2.4 Ang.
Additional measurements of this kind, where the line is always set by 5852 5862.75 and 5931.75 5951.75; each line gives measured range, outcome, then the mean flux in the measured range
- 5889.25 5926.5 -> 1.9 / 21.6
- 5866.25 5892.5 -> 1.1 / 21.6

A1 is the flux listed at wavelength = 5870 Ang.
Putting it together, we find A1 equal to 22.6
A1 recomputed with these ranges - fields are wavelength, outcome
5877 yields 22.5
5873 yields 22.5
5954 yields 22.9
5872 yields 22.5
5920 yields 22.7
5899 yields 20.6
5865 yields 22.6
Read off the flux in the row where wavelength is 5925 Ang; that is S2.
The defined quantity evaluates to 22.9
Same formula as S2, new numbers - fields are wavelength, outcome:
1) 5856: 22.3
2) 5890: 19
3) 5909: 22.9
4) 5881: 22.4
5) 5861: 22.7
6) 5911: 23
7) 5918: 22.5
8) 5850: 22.8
